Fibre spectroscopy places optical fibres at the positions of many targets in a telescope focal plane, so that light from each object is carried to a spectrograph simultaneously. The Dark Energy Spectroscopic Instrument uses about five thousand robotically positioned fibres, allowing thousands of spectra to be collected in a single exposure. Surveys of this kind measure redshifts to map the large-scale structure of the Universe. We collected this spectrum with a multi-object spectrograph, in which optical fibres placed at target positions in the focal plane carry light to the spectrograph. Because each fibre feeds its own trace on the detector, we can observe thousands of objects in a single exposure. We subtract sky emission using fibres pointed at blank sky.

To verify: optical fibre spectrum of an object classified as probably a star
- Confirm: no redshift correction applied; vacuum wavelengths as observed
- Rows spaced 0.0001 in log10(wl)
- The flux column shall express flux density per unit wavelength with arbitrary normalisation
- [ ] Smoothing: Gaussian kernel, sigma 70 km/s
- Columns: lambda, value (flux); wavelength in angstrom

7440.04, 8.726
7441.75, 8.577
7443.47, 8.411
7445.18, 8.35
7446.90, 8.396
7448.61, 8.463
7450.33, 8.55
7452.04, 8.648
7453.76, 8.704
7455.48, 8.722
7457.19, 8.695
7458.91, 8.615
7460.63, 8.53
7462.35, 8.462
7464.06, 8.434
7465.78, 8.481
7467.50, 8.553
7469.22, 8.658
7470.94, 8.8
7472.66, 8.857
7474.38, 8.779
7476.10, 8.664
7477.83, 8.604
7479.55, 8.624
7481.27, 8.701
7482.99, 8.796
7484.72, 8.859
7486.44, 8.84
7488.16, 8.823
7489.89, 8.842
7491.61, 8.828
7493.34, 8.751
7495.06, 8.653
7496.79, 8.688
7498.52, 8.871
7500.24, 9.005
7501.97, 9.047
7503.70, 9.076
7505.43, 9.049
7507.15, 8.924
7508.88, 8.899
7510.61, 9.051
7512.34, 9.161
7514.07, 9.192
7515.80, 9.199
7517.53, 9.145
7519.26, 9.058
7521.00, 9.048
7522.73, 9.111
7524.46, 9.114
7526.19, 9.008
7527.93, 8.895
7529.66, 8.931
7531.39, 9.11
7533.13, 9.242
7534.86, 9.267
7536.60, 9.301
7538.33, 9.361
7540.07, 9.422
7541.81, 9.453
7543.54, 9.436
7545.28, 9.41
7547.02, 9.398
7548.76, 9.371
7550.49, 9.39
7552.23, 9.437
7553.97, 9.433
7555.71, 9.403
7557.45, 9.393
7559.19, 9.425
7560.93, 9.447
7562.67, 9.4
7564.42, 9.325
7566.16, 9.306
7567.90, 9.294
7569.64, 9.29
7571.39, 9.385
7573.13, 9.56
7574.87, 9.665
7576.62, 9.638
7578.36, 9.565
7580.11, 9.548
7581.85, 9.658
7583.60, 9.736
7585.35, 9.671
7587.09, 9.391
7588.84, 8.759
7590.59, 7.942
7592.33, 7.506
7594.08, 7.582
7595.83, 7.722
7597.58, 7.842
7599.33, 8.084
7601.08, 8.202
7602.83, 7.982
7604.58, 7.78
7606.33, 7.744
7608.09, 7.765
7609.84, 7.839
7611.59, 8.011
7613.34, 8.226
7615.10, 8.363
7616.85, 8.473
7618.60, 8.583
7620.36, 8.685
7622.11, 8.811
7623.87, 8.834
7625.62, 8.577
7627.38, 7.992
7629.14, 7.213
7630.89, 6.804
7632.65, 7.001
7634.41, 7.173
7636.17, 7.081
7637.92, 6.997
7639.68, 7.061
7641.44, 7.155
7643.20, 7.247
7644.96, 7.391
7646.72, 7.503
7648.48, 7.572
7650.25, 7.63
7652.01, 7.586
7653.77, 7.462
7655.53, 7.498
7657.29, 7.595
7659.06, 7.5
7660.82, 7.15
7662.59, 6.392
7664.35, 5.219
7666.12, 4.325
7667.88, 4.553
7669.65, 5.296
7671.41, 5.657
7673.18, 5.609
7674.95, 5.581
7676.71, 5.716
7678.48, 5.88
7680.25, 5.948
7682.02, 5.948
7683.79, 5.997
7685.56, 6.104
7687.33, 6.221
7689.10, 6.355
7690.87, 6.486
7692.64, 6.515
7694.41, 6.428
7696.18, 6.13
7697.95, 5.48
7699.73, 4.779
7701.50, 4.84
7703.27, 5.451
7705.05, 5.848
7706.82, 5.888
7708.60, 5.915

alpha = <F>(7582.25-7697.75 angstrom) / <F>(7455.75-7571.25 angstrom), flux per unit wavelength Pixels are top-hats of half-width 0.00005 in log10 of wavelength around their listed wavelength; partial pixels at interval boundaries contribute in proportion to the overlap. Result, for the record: 0.80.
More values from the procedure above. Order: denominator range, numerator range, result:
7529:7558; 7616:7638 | 0.85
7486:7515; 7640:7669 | 0.77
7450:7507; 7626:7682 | 0.76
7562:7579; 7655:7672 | 0.65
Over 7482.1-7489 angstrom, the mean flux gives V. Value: 8.83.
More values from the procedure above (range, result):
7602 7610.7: 7.82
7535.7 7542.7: 9.38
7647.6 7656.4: 7.55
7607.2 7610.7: 7.79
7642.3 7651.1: 7.46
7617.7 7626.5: 8.7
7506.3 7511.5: 8.95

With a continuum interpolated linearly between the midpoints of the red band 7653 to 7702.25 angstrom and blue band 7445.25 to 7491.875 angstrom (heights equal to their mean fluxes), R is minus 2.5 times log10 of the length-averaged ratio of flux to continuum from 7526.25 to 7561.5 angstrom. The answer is -0.206 mag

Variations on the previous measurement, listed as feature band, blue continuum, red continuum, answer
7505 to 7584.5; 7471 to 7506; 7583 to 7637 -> -0.10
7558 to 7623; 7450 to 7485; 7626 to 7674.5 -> -0.18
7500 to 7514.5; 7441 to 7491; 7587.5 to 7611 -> -0.08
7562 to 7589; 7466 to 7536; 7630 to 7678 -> -0.21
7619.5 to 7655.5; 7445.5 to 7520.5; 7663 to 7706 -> -0.18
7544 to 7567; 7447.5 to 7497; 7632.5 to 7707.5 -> -0.22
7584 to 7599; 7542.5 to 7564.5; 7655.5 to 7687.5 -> 0.00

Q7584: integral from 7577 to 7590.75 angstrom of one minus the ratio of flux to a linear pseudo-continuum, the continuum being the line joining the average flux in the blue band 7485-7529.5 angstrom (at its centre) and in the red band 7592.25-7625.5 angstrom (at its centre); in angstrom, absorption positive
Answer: -1.7 angstrom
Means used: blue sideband 8.97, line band 9.37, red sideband 8.13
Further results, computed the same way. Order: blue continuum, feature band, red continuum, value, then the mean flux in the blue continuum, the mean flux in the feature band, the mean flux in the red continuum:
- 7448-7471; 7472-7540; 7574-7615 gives -3.2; 8.59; 8.96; 8.51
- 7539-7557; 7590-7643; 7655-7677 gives -3.0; 9.41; 7.83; 5.99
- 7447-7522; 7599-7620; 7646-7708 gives -3.0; 8.8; 8.1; 6.17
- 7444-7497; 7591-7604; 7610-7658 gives 0.1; 8.66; 7.85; 7.73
